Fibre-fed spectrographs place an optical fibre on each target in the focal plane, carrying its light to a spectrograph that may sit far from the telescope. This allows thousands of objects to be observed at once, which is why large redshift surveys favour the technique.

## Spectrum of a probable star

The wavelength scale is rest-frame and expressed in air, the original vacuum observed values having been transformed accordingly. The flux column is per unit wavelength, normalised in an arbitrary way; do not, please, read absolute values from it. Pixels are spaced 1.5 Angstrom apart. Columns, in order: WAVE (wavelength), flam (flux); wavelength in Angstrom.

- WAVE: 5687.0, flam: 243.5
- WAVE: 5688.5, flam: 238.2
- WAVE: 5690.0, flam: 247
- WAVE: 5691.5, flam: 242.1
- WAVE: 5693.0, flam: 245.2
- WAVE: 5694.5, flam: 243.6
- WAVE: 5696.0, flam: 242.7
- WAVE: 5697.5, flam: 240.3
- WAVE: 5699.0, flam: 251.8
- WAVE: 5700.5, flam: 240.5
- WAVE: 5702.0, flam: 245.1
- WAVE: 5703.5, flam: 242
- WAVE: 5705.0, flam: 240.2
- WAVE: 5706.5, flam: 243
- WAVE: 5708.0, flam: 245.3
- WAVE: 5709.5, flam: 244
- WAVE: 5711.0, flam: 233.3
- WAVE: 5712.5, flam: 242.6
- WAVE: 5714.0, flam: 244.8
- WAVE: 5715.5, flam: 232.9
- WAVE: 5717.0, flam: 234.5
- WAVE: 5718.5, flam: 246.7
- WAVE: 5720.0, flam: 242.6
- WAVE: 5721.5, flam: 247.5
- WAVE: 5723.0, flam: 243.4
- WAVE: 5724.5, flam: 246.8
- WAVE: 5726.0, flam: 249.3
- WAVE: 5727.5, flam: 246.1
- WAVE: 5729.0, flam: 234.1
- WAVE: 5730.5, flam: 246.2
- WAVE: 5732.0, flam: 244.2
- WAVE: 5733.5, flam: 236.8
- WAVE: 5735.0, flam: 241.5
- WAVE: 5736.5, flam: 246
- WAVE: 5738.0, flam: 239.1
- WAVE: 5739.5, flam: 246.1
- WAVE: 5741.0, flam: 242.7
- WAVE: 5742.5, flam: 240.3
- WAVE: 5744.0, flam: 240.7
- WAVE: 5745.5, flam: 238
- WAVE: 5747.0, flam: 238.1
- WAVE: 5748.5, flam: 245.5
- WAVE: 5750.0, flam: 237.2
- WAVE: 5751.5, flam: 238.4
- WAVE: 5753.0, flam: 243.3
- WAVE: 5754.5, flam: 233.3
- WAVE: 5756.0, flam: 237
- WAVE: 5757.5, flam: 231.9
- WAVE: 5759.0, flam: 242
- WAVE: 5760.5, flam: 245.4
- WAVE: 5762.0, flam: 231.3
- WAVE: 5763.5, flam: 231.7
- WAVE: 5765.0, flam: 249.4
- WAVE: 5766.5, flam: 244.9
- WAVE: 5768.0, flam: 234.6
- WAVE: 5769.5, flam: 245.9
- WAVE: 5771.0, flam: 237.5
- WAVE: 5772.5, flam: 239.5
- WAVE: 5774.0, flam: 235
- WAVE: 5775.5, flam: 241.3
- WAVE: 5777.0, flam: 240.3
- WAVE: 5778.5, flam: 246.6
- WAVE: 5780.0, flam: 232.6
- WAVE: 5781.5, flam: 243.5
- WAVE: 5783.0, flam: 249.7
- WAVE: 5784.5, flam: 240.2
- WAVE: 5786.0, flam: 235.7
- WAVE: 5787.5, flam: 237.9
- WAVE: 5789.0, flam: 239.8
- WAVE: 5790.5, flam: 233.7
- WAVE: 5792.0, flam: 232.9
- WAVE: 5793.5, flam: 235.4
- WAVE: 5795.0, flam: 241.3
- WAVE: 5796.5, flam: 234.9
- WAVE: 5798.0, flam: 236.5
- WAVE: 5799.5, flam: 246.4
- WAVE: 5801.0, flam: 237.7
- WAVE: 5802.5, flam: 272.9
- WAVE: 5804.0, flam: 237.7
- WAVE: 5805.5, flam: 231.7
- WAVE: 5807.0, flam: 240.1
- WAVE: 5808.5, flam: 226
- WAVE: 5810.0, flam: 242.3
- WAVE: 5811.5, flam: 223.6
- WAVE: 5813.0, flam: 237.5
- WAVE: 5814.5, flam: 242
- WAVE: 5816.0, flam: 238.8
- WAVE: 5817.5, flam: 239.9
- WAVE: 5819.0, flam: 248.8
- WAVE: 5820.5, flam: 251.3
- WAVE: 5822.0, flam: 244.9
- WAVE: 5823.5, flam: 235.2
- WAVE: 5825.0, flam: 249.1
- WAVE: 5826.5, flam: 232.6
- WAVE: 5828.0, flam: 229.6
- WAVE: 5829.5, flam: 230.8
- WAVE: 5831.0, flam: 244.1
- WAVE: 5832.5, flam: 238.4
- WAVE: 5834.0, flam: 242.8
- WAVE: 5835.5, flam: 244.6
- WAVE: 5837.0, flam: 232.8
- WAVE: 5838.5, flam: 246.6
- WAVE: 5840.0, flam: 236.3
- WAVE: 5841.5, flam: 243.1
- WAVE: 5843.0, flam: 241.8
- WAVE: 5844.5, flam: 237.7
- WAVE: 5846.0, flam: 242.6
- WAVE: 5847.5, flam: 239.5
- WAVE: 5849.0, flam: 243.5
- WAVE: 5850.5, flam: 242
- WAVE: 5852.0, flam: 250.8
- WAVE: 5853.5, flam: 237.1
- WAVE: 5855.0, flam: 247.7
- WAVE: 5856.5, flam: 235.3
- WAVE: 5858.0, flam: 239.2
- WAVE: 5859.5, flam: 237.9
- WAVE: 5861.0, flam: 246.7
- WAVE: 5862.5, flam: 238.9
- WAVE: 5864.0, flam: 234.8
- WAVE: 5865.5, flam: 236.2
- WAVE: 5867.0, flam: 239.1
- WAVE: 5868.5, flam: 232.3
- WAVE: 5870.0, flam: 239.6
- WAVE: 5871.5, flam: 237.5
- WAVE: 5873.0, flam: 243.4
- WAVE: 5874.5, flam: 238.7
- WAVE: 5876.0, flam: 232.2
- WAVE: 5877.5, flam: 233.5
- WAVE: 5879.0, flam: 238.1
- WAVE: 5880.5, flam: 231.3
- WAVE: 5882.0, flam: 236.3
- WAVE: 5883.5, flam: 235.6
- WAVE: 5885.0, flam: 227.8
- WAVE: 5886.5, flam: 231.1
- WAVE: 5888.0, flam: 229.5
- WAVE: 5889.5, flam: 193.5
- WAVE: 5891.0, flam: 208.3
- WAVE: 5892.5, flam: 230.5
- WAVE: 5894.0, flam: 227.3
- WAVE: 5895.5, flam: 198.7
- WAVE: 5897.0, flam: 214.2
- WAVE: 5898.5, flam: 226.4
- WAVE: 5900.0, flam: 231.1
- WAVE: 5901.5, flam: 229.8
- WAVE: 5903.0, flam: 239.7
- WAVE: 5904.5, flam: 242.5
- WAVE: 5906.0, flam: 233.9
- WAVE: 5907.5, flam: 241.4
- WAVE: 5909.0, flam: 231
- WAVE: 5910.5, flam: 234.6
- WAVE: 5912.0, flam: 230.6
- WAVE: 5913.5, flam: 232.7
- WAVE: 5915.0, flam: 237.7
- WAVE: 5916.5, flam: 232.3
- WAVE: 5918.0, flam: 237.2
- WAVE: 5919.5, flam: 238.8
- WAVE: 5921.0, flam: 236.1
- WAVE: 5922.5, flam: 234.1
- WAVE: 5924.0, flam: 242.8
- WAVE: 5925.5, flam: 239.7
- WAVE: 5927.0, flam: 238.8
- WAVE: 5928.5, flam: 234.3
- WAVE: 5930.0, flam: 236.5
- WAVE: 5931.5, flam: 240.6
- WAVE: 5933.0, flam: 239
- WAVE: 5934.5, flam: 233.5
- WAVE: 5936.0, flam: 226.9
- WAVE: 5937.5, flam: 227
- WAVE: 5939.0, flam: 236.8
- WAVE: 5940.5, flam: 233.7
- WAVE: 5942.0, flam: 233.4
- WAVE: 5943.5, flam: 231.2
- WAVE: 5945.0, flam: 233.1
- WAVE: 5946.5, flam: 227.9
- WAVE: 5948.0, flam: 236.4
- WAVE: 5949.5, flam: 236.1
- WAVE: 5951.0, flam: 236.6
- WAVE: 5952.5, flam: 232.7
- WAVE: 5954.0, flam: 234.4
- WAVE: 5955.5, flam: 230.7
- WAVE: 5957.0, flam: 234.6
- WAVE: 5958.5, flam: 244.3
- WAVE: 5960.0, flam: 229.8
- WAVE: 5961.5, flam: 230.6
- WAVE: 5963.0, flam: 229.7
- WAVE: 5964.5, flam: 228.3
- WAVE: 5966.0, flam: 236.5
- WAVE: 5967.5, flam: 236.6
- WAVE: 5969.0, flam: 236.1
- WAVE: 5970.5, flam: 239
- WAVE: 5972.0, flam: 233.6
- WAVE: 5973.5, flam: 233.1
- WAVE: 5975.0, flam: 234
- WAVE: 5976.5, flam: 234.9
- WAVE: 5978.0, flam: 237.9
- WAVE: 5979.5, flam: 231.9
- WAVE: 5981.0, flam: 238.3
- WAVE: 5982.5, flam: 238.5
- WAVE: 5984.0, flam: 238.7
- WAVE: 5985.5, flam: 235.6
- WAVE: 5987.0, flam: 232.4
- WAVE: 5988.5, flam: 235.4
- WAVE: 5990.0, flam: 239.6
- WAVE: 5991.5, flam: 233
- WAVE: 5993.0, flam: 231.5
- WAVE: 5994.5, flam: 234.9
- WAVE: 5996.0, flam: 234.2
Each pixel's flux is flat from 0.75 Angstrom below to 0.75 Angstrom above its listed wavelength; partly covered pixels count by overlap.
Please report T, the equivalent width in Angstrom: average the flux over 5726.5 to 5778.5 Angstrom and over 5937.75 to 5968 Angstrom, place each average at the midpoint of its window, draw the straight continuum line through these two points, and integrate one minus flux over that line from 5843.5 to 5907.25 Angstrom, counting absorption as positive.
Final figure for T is 0.7 Angstrom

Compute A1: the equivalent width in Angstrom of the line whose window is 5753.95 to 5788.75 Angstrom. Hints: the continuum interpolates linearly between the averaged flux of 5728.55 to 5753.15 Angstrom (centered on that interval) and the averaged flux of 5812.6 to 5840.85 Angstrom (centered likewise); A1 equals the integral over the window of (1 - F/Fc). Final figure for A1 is 0.20 Angstrom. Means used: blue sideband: 241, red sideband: 240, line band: 239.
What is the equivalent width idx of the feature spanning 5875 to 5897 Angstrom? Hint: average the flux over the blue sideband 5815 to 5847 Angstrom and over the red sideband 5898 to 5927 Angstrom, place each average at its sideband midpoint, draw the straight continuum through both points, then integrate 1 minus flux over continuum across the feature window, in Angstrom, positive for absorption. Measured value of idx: 1.1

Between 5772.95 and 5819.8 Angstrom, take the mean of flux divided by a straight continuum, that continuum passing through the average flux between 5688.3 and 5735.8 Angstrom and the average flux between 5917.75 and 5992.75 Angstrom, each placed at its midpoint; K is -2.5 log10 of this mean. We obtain 0.00 mag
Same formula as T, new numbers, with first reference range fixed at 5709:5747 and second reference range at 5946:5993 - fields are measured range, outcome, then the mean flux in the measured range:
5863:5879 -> 0.1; 237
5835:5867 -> -0.3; 241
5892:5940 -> 0.7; 233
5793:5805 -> -0.1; 243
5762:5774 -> 0.1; 240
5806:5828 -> 0.0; 239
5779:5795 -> 0.1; 238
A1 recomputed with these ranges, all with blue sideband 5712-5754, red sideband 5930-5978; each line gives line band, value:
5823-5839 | 0.0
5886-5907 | 1.1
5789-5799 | 0.1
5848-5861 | -0.2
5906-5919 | 0.0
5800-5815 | 0.0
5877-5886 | 0.1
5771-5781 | 0.0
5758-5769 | 0.0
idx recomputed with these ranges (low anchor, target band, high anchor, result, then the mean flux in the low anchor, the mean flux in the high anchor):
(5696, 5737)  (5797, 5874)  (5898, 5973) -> -0.59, 243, 235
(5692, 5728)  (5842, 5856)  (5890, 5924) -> -0.49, 243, 230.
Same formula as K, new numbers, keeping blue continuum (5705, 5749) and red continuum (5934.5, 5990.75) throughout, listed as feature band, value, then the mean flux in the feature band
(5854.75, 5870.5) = -0.005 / 239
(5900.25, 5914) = 0.005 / 235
